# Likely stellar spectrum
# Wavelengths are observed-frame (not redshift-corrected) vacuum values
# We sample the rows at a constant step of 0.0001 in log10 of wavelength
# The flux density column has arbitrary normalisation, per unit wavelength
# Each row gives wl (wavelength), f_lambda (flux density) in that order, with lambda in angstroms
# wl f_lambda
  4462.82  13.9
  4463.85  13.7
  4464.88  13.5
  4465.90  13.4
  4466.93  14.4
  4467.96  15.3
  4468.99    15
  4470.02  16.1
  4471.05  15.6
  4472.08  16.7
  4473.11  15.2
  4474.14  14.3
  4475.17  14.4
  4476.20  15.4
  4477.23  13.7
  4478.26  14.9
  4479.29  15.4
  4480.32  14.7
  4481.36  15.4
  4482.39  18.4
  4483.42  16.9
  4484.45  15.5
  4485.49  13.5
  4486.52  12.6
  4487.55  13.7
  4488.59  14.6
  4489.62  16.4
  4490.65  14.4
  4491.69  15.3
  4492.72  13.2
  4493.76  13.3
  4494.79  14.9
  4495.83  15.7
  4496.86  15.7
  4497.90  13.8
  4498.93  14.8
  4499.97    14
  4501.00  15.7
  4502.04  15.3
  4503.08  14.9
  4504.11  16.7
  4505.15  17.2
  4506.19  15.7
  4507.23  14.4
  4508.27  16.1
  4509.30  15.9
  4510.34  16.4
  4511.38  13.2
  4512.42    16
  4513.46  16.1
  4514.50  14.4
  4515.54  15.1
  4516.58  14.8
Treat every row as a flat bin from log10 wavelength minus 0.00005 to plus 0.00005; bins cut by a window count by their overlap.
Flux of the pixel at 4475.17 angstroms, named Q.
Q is 14.4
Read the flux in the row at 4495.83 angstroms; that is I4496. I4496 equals 15.7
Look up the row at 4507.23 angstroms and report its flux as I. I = 14.4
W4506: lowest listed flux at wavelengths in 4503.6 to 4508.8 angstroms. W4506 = 14.4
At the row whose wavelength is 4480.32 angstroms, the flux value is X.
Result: 14.7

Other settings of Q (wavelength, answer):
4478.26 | 14.9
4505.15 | 17.2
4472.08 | 16.7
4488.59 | 14.6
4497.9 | 13.8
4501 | 15.7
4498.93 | 14.8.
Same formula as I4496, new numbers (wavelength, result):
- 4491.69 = 15.3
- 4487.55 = 13.7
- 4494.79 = 14.9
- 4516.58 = 14.8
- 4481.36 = 15.4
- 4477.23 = 13.7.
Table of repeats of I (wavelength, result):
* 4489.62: 16.4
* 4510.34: 16.4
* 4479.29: 15.4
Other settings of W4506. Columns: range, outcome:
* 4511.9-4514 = 16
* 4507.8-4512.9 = 13.2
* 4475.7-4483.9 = 13.7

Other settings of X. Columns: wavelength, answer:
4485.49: 13.5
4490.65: 14.4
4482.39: 18.4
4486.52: 12.6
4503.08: 14.9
